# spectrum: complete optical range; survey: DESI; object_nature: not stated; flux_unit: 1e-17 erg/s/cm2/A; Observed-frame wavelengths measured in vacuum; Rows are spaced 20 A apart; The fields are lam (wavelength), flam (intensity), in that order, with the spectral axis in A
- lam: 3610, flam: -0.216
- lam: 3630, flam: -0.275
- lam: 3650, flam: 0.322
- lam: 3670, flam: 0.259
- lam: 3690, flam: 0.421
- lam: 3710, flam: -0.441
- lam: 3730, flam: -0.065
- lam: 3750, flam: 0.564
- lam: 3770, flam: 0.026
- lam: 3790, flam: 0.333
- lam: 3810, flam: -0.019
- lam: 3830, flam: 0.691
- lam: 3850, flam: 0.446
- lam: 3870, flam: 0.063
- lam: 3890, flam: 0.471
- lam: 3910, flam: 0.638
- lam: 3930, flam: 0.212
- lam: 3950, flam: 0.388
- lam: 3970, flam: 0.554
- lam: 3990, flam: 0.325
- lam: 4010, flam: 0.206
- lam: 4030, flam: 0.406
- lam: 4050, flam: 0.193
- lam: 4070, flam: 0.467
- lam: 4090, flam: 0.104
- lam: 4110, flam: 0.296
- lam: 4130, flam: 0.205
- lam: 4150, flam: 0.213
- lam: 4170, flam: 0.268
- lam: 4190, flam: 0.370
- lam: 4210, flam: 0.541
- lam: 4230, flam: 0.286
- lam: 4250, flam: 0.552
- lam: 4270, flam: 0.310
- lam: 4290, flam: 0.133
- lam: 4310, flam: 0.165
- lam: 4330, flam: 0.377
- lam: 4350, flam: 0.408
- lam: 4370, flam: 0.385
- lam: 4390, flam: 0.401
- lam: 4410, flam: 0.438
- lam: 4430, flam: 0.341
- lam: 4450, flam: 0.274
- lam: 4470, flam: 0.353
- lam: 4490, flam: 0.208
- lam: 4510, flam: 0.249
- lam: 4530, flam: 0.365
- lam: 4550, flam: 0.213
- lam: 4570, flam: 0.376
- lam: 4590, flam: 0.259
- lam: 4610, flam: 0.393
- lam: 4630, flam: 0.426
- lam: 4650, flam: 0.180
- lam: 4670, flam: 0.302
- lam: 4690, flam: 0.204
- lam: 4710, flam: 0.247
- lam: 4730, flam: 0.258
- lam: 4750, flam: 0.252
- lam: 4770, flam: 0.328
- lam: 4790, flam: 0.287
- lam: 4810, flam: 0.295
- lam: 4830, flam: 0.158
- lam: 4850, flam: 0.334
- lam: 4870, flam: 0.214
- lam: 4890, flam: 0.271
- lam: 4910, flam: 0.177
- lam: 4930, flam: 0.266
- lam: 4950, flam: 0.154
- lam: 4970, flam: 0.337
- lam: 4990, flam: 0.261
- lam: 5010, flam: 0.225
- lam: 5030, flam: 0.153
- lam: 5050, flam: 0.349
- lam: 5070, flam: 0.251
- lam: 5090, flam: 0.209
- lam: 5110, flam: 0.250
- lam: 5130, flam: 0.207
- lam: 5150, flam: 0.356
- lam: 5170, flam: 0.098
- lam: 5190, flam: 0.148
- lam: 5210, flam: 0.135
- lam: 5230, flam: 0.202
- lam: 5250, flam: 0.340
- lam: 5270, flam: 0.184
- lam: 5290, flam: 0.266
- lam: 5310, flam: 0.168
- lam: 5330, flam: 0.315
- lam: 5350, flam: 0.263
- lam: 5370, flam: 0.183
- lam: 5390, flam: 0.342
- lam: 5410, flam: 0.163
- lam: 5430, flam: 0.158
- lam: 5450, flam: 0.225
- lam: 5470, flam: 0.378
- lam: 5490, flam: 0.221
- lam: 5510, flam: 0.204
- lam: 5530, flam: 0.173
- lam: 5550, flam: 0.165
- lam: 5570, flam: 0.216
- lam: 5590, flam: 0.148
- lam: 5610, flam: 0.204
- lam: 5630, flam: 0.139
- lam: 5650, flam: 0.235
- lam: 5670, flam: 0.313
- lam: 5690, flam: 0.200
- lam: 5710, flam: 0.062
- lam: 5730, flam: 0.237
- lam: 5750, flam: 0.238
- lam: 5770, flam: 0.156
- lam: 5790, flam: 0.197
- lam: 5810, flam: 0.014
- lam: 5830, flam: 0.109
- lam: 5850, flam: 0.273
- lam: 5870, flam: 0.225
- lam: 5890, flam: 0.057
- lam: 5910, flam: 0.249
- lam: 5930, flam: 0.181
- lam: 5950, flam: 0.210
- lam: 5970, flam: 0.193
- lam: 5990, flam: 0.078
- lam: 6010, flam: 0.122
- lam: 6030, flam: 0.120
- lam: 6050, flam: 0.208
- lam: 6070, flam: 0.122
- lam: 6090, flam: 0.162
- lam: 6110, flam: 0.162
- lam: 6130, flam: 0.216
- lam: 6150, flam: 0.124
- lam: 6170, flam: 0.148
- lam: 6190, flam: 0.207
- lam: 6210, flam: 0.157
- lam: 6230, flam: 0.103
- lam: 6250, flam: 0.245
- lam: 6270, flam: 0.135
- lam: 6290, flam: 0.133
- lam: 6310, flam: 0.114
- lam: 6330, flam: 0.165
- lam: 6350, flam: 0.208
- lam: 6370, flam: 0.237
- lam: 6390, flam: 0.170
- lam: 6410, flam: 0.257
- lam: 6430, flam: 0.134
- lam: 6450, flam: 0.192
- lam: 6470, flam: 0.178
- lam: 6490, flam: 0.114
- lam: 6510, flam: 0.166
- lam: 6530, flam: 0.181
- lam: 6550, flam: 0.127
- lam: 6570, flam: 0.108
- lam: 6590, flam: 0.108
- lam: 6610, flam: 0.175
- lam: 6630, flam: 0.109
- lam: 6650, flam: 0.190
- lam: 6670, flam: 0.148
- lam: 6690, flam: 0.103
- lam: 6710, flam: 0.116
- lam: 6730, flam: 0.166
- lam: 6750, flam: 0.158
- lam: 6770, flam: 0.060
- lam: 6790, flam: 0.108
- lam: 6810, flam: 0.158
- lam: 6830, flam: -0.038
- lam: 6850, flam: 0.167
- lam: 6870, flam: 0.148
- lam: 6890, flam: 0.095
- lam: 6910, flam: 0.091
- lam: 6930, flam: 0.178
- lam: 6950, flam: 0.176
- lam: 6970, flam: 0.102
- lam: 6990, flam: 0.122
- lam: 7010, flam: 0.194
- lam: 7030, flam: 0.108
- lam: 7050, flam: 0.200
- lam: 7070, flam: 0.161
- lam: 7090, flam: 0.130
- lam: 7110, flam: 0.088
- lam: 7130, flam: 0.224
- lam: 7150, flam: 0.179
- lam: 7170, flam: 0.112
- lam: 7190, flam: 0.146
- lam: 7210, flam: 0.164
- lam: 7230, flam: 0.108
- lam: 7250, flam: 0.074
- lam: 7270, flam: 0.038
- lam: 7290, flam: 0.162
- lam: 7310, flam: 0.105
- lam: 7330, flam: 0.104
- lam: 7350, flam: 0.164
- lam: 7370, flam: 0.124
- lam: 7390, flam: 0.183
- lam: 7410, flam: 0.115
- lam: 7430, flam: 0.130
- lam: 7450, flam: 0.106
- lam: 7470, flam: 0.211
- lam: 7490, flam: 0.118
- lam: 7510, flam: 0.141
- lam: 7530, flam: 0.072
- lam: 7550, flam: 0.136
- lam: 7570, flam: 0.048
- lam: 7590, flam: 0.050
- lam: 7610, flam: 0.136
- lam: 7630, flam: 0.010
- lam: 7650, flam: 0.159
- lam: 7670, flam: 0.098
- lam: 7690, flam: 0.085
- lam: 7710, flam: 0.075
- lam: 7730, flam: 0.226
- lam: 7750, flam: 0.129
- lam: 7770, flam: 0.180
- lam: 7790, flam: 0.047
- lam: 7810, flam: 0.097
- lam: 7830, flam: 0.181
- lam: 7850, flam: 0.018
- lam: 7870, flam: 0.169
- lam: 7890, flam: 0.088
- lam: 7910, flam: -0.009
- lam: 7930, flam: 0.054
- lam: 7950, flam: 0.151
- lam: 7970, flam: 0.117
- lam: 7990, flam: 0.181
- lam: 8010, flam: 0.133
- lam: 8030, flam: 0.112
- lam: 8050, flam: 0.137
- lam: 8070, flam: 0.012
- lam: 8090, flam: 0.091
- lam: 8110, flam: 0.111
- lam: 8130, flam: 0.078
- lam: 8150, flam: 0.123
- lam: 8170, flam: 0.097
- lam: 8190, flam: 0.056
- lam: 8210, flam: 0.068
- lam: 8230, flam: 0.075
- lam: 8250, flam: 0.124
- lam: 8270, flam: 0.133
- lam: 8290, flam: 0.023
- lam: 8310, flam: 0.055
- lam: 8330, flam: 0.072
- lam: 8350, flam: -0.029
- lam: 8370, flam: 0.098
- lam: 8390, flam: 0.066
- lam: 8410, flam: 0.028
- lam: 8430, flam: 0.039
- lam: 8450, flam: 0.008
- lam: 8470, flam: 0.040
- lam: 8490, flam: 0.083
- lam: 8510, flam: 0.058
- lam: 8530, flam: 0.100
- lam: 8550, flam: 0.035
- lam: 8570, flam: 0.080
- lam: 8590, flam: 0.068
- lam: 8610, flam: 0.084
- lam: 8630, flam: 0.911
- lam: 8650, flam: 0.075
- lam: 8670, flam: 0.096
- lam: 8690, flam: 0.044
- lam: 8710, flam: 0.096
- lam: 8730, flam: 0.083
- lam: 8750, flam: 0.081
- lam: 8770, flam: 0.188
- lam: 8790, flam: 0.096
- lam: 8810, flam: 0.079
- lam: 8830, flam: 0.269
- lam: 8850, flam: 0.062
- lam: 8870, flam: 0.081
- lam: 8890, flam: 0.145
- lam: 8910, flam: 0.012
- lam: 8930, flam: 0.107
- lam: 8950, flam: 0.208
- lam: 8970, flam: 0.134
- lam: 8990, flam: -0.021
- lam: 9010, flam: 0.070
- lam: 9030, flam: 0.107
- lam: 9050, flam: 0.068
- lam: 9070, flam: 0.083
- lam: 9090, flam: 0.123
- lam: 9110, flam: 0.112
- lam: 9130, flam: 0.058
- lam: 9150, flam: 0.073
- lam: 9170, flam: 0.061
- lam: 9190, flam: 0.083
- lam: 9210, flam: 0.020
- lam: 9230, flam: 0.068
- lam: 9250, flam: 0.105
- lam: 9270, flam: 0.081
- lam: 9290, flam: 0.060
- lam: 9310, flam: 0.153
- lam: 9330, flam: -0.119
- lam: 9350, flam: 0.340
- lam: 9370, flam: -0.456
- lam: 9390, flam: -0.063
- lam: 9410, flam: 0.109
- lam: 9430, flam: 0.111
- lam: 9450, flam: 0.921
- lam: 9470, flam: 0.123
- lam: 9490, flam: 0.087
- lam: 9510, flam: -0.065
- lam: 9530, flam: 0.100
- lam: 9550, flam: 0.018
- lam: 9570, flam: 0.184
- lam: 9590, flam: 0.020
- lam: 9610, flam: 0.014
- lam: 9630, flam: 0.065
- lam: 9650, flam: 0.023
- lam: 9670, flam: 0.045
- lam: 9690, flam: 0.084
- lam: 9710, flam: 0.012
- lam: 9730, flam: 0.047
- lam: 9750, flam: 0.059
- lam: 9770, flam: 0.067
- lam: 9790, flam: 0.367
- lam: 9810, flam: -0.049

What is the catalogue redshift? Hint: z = 1.31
